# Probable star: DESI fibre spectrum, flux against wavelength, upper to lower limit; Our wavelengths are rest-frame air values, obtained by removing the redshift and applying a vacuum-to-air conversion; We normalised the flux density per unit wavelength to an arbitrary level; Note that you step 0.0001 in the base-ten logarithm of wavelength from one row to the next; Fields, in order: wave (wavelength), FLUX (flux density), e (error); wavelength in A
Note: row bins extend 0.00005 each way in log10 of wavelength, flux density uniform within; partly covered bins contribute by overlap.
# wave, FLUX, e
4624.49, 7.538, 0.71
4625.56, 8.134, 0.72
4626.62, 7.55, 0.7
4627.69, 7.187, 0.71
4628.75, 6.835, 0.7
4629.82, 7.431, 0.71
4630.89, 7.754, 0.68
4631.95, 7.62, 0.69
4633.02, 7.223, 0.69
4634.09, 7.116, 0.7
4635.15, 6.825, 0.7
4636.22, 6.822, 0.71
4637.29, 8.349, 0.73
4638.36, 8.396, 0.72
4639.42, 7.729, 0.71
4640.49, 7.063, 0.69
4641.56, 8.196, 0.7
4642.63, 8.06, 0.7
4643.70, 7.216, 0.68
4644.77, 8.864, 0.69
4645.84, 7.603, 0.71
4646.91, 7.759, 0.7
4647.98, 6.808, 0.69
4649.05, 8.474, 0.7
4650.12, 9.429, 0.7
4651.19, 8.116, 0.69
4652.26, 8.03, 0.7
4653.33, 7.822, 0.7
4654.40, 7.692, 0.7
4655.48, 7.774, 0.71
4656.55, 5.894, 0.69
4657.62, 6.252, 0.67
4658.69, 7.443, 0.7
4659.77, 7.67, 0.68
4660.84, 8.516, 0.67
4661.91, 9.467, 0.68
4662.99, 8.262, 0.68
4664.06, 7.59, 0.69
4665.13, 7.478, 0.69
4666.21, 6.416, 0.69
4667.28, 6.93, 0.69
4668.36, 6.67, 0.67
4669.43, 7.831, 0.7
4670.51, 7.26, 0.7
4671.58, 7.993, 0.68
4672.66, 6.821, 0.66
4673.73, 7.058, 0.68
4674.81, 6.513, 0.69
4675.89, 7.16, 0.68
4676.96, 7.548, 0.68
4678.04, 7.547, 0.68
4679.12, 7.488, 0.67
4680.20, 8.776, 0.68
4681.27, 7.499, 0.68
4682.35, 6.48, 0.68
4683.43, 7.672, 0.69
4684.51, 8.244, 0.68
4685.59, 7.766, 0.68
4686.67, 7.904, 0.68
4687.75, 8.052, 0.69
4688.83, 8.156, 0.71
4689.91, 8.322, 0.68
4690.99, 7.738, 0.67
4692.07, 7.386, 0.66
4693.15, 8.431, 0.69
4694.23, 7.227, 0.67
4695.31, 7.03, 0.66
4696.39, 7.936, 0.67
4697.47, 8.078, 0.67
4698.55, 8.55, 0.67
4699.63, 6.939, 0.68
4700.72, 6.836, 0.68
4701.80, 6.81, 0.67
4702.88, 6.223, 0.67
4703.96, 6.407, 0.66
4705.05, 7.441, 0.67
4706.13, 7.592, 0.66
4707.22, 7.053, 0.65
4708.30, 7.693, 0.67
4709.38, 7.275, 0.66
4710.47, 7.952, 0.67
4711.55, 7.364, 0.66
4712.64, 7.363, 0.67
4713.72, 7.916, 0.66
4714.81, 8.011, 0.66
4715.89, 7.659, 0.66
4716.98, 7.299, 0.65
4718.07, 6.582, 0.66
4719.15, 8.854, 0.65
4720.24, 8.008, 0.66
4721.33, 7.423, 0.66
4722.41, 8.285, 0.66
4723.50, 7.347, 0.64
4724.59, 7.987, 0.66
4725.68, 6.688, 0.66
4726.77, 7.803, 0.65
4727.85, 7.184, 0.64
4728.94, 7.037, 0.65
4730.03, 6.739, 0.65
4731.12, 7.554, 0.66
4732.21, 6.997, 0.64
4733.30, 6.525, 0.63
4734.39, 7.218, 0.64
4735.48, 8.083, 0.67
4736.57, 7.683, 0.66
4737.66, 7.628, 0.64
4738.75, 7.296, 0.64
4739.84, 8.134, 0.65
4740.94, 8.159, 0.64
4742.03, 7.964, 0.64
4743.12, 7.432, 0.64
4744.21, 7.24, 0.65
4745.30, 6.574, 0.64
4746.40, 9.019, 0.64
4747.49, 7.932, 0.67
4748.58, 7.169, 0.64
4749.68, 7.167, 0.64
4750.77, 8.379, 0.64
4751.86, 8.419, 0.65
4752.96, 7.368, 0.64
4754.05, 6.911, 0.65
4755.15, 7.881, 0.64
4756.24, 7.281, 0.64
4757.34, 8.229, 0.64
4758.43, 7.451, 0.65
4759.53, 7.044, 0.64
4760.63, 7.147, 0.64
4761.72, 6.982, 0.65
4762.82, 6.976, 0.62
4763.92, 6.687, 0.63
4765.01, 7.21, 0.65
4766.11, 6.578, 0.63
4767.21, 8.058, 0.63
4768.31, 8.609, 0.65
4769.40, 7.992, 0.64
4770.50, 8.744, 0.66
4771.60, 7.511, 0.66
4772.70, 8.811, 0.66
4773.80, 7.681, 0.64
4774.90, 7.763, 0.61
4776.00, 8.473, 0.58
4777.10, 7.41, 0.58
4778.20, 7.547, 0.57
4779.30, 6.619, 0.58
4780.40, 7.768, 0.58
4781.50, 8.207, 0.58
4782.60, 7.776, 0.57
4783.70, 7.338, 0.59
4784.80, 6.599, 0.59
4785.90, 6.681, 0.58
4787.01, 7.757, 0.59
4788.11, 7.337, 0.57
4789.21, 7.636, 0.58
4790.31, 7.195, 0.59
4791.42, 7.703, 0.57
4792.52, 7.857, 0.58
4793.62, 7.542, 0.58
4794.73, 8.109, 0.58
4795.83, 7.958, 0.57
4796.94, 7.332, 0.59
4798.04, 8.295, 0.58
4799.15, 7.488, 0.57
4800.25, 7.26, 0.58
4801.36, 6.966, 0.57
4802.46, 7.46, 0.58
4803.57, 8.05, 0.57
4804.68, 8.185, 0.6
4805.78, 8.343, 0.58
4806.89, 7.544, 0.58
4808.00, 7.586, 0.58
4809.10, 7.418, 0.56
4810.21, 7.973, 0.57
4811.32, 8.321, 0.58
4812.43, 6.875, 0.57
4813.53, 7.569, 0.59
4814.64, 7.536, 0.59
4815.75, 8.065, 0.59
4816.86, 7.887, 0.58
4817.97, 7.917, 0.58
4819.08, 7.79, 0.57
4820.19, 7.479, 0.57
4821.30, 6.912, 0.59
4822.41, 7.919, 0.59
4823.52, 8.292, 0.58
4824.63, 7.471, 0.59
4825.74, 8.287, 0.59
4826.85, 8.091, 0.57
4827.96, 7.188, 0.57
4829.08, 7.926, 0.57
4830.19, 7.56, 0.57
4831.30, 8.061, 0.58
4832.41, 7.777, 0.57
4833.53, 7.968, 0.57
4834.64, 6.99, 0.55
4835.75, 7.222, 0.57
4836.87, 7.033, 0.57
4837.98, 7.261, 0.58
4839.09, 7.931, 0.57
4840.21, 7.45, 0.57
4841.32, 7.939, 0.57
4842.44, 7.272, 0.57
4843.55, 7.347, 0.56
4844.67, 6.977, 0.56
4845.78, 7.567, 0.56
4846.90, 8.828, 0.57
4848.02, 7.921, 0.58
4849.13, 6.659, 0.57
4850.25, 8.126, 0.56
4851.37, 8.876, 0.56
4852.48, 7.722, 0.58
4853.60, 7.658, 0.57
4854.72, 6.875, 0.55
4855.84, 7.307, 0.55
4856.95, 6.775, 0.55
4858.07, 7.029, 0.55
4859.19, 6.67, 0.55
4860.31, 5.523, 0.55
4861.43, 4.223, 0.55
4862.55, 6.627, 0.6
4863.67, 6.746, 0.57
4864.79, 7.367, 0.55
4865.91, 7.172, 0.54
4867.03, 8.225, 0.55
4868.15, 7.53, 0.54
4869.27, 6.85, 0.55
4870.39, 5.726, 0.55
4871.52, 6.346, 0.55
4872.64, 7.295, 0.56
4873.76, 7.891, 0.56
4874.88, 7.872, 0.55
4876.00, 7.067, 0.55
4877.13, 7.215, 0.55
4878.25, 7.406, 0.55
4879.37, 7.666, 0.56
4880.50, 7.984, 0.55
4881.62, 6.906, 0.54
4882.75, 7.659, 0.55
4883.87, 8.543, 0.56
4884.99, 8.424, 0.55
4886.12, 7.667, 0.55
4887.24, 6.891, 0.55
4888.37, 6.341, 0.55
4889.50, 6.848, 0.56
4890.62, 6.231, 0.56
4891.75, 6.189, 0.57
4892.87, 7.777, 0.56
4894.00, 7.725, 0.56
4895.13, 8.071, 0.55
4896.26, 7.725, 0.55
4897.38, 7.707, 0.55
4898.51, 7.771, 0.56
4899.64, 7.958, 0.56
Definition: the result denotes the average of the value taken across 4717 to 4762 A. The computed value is 7.53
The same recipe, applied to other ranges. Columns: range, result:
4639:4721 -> 7.59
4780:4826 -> 7.66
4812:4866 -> 7.42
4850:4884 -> 7.16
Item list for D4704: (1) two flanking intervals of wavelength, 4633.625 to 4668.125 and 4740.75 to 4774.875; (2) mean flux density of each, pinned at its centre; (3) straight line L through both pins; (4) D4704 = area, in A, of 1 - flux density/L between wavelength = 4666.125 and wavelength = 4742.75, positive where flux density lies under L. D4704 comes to 1.6 A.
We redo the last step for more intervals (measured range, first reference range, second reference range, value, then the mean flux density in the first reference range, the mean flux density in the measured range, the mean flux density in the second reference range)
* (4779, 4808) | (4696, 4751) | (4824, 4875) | -0.7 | 7.49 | 7.59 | 7.33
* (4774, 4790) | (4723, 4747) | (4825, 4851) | 0.1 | 7.47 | 7.5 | 7.63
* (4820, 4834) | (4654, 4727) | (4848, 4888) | -0.9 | 7.52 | 7.77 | 7.22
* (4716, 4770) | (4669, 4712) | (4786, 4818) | 0.5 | 7.5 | 7.52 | 7.68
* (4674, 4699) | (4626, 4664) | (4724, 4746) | -0.5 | 7.69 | 7.71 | 7.41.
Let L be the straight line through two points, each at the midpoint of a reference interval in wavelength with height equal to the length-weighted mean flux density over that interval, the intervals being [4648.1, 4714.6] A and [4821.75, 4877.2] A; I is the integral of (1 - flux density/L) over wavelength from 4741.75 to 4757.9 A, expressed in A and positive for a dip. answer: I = -0.4 A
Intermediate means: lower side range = 7.56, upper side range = 7.35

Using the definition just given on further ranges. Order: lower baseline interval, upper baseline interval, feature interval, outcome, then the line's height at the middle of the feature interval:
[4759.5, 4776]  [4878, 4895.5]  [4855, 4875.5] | 1.6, 7.43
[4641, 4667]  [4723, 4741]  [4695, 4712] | 0.5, 7.53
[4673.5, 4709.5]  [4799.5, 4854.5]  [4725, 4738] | 0.5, 7.55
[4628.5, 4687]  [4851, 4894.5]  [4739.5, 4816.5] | -3.1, 7.34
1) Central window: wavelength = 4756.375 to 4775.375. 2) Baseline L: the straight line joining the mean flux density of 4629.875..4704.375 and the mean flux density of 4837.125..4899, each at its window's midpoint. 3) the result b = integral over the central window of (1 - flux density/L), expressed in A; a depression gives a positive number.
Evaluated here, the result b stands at -0.4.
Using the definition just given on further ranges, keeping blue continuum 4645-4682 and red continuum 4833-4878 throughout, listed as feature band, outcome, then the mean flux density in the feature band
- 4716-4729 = -0.2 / 7.56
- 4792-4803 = -0.4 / 7.63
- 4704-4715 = 0.0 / 7.49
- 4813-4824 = -0.7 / 7.73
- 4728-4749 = -0.1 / 7.49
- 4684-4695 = -0.5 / 7.9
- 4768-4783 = -1.1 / 7.91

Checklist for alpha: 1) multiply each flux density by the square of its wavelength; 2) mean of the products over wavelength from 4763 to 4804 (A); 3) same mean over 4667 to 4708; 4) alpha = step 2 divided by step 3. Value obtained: 1.06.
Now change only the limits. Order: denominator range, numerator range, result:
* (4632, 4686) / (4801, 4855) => 1.09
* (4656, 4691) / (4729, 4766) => 1.02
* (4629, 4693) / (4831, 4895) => 1.04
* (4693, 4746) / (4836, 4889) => 1.04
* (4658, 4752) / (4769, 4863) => 1.05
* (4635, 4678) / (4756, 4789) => 1.04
